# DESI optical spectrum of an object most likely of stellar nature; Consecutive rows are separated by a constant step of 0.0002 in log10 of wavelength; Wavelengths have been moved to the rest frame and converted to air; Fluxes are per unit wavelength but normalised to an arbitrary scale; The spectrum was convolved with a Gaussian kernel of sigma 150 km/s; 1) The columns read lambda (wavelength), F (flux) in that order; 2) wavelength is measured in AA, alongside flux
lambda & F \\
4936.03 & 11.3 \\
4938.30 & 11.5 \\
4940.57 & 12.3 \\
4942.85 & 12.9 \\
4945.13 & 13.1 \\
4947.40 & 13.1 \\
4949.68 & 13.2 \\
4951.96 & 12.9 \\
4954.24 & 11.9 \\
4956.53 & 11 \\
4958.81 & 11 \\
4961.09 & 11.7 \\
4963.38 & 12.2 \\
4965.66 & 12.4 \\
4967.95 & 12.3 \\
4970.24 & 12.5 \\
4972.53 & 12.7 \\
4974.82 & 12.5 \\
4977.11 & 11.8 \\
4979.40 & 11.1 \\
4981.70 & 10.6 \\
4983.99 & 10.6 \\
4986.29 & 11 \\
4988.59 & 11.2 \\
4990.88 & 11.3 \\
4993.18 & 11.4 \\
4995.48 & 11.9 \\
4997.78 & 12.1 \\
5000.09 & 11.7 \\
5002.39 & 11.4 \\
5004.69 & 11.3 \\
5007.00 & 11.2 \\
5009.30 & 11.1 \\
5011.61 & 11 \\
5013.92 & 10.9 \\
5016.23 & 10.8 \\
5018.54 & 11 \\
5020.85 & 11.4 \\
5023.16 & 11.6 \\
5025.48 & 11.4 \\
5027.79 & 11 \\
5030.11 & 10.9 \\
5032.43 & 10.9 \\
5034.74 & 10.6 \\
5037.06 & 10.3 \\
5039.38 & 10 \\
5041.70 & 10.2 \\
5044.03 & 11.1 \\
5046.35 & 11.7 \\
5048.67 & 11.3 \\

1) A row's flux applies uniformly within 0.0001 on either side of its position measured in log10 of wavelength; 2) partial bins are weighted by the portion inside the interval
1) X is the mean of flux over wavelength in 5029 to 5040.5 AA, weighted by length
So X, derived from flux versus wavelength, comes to 10.5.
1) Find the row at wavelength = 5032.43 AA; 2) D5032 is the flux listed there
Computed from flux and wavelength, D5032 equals 10.9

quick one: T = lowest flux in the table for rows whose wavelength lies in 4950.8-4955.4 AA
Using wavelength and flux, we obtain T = 11.9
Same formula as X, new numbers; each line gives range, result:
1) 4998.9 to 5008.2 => 11.4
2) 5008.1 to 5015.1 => 11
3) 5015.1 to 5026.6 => 11.2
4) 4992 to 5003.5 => 11.7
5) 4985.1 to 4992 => 11.2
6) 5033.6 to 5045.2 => 10.4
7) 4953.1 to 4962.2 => 11.4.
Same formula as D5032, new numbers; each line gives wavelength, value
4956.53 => 11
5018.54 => 11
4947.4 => 13.1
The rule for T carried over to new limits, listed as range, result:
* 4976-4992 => 10.6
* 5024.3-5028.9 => 11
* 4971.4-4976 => 12.5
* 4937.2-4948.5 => 11.5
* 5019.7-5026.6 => 11.4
